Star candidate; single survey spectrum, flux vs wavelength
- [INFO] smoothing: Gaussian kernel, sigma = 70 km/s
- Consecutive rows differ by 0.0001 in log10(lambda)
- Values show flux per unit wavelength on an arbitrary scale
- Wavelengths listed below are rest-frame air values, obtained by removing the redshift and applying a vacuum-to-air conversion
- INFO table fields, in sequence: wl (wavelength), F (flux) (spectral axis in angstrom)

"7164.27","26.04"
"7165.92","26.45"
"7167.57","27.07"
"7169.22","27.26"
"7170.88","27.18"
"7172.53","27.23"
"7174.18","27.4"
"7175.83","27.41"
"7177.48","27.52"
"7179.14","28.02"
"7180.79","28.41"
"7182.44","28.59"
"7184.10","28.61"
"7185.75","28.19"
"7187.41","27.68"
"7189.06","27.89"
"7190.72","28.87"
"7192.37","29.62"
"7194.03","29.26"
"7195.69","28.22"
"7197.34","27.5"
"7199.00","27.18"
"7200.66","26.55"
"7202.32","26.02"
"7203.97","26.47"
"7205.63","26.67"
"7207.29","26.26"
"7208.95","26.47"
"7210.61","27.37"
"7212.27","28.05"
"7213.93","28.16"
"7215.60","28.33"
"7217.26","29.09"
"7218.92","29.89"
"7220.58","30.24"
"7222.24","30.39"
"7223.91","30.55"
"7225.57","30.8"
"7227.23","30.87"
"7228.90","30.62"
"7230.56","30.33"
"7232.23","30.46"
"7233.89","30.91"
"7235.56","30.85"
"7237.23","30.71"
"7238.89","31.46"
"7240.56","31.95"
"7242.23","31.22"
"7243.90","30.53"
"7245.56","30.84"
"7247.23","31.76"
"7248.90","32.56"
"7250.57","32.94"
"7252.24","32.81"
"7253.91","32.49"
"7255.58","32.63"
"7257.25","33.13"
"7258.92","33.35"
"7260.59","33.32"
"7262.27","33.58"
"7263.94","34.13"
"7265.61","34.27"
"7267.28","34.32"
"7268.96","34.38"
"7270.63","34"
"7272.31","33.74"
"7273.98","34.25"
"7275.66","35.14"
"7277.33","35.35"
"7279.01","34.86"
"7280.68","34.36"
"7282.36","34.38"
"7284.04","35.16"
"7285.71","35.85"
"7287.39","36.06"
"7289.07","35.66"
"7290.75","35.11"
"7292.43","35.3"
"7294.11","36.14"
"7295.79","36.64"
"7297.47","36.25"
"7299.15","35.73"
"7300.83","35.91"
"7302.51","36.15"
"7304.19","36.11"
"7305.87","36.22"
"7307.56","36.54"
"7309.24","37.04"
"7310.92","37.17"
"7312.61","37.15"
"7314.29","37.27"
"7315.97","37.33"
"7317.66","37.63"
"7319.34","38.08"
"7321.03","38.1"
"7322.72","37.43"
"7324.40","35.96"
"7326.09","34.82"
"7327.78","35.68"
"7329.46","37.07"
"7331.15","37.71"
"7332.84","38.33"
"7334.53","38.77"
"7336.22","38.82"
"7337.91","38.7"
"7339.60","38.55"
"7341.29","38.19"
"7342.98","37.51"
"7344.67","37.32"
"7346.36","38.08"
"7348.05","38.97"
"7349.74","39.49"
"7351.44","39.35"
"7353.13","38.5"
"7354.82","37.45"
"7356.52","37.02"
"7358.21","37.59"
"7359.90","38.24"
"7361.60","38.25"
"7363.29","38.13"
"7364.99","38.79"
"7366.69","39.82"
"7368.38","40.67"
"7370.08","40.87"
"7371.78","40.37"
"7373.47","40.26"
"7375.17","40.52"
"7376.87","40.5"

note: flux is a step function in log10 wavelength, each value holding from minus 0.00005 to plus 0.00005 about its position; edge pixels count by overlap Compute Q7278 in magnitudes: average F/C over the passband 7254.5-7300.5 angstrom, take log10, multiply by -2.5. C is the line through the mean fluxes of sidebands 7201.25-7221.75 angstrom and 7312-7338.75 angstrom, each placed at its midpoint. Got -0.04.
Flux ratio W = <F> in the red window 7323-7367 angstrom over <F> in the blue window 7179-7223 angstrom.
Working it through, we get 1.4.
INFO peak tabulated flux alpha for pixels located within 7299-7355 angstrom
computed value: 39.49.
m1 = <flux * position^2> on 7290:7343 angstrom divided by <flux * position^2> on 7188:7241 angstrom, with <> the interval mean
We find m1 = 1.3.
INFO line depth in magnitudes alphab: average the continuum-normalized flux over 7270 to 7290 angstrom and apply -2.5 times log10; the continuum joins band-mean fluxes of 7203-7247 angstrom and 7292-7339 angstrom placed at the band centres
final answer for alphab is -0.03 mag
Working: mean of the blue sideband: 29.6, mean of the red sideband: 37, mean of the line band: 34.9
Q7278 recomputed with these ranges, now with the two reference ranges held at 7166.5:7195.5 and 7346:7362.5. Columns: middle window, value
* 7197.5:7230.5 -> 0.06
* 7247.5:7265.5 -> -0.02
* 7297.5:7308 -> -0.03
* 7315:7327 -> -0.02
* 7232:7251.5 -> 0.01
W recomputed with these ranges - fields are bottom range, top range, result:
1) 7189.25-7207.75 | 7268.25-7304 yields 1.28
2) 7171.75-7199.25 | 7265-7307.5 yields 1.25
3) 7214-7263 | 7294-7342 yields 1.19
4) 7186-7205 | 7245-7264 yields 1.18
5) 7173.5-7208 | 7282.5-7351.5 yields 1.33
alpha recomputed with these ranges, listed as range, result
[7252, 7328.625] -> 38.1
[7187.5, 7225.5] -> 30.55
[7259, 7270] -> 34.38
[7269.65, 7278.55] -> 35.35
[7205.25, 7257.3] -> 33.13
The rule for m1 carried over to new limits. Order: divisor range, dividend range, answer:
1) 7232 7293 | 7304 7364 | 1.15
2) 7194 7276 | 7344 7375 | 1.31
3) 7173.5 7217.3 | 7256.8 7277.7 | 1.25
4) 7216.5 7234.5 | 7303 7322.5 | 1.25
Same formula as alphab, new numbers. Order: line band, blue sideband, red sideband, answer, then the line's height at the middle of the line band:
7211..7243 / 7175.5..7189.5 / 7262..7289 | 0.04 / 31.2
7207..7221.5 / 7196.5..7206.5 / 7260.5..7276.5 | 0.00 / 28.2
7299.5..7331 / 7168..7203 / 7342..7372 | -0.02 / 36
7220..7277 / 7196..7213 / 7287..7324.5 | -0.04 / 31.1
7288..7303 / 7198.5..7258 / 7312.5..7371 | -0.03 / 34.8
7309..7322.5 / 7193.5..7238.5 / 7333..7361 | -0.04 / 36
